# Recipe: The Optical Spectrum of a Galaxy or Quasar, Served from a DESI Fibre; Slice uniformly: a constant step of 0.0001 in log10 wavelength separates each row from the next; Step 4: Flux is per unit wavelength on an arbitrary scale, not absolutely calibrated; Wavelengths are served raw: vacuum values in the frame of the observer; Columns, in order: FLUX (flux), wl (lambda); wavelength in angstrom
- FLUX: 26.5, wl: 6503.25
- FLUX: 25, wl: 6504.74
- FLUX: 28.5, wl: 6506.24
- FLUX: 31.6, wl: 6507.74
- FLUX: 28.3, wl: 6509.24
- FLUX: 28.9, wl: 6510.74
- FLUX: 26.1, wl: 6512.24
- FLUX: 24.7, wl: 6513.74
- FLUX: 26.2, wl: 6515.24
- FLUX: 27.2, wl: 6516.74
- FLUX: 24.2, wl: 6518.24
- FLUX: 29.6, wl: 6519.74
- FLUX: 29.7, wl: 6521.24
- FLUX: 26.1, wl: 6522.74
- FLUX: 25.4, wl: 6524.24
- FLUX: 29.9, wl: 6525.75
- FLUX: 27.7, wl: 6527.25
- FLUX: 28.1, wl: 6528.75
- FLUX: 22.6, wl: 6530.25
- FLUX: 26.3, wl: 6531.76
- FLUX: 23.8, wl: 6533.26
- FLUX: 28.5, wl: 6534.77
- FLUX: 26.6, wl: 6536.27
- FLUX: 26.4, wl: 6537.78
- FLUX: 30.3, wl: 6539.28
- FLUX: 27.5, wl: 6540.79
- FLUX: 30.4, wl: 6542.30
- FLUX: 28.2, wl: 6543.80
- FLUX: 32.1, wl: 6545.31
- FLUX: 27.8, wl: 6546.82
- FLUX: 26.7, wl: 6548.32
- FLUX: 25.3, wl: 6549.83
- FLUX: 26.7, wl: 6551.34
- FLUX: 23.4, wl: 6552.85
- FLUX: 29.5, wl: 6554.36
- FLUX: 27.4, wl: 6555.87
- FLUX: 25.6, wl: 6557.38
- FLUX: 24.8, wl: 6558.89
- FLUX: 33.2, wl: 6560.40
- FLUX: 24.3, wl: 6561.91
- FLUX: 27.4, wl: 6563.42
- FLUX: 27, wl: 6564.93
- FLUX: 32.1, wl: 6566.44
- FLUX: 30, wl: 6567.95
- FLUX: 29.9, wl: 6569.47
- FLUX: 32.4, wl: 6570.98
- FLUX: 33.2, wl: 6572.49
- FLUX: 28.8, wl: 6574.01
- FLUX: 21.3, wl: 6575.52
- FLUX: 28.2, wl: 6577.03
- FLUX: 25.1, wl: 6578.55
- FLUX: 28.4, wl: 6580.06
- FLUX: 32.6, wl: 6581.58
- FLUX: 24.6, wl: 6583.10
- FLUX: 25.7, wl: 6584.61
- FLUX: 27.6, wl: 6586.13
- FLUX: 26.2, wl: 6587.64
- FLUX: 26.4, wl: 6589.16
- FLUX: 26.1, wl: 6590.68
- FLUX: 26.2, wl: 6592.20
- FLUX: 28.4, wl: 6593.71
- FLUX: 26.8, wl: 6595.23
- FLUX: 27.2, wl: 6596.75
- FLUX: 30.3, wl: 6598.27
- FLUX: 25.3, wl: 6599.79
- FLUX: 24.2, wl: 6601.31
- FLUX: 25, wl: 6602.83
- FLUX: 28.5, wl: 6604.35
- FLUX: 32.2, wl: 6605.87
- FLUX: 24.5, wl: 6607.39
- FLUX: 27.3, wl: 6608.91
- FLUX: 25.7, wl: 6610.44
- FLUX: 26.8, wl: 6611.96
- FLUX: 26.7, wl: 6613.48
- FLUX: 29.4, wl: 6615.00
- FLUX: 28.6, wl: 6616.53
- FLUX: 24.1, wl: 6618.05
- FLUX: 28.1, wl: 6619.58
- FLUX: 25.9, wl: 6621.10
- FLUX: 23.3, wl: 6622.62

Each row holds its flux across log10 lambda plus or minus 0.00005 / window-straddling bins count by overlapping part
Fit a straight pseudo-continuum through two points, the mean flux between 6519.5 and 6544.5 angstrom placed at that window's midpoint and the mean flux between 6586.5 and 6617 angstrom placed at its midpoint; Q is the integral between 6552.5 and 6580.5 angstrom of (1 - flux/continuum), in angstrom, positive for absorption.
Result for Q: -0.8 angstrom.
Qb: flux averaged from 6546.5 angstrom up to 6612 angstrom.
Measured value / 27.4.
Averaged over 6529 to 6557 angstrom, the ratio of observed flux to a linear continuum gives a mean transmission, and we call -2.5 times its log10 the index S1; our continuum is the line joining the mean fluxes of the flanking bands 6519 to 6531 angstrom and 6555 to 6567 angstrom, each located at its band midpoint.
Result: 0.01 mag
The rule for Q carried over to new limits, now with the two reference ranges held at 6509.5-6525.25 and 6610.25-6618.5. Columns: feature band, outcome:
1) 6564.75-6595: -1.10 angstrom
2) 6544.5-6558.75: -0.05 angstrom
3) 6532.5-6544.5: -0.34 angstrom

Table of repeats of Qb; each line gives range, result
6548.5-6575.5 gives 28.1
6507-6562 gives 27.4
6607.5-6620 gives 26.9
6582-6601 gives 26.8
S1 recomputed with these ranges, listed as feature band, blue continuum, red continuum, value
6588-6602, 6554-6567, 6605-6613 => 0.03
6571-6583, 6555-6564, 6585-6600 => -0.05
